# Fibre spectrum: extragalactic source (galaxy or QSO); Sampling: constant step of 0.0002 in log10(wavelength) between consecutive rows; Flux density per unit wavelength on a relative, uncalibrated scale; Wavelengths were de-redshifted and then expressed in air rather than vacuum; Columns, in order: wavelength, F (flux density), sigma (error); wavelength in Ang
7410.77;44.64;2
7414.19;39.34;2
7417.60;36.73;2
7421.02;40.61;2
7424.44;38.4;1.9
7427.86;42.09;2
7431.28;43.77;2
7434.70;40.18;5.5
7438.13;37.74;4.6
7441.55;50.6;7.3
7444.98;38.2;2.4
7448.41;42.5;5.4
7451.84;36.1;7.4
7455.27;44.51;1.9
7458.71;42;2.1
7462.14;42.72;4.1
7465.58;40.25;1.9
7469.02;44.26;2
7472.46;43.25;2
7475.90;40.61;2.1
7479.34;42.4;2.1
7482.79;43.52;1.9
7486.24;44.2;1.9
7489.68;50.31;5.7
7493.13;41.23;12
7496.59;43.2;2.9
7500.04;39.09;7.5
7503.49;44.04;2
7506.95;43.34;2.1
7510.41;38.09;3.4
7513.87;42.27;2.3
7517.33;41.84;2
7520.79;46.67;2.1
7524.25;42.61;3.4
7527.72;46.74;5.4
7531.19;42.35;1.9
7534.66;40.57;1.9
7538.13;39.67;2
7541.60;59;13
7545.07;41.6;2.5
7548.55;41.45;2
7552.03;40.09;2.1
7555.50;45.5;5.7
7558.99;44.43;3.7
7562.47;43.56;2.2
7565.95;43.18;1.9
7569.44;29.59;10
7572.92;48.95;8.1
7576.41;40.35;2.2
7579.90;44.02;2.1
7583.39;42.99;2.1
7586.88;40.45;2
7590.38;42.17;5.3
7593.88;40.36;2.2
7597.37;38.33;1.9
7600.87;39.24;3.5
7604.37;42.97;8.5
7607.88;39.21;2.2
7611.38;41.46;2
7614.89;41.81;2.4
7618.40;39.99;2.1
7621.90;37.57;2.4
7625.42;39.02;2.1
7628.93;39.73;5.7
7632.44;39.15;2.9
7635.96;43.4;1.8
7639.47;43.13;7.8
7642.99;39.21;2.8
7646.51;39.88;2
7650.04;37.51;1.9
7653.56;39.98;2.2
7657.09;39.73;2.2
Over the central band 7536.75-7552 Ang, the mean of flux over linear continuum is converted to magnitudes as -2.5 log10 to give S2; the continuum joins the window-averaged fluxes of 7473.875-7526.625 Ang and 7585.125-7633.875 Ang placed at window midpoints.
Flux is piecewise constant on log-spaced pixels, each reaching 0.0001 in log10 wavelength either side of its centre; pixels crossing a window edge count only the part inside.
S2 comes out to -0.08 mag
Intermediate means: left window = 42.9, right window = 40.1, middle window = 45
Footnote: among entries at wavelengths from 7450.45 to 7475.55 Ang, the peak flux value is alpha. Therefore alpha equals 44.51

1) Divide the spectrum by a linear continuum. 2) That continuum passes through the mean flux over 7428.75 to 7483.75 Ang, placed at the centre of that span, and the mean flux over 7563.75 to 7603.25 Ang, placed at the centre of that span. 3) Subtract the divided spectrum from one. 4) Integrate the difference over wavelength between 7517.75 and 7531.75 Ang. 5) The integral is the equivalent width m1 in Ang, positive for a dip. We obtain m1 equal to -1.0 Ang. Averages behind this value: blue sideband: 42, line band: 44.5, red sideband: 40.9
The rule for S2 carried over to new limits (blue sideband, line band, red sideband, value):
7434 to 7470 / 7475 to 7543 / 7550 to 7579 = -0.043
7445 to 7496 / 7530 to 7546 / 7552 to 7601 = -0.072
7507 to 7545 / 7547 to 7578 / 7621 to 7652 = 0.016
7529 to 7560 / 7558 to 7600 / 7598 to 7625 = 0.014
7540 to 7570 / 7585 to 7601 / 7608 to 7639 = 0.042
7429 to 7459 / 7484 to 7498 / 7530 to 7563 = -0.050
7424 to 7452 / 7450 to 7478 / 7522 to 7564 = 0.009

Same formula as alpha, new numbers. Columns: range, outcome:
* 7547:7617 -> 48.95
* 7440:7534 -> 50.6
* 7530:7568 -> 59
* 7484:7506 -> 50.31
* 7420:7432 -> 43.77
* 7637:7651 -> 43.13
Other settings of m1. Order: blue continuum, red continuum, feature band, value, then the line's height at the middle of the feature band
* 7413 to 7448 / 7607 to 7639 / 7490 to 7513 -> -0.8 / 40.7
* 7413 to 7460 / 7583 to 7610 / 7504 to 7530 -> -1.5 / 40.8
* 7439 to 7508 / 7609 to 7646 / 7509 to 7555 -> -1.7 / 41.9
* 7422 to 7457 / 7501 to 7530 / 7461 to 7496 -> -0.8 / 42.3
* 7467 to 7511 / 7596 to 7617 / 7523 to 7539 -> -0.2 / 42.1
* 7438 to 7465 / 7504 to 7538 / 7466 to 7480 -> -0.1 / 42.2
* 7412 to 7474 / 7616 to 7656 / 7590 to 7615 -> -0.2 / 40.1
